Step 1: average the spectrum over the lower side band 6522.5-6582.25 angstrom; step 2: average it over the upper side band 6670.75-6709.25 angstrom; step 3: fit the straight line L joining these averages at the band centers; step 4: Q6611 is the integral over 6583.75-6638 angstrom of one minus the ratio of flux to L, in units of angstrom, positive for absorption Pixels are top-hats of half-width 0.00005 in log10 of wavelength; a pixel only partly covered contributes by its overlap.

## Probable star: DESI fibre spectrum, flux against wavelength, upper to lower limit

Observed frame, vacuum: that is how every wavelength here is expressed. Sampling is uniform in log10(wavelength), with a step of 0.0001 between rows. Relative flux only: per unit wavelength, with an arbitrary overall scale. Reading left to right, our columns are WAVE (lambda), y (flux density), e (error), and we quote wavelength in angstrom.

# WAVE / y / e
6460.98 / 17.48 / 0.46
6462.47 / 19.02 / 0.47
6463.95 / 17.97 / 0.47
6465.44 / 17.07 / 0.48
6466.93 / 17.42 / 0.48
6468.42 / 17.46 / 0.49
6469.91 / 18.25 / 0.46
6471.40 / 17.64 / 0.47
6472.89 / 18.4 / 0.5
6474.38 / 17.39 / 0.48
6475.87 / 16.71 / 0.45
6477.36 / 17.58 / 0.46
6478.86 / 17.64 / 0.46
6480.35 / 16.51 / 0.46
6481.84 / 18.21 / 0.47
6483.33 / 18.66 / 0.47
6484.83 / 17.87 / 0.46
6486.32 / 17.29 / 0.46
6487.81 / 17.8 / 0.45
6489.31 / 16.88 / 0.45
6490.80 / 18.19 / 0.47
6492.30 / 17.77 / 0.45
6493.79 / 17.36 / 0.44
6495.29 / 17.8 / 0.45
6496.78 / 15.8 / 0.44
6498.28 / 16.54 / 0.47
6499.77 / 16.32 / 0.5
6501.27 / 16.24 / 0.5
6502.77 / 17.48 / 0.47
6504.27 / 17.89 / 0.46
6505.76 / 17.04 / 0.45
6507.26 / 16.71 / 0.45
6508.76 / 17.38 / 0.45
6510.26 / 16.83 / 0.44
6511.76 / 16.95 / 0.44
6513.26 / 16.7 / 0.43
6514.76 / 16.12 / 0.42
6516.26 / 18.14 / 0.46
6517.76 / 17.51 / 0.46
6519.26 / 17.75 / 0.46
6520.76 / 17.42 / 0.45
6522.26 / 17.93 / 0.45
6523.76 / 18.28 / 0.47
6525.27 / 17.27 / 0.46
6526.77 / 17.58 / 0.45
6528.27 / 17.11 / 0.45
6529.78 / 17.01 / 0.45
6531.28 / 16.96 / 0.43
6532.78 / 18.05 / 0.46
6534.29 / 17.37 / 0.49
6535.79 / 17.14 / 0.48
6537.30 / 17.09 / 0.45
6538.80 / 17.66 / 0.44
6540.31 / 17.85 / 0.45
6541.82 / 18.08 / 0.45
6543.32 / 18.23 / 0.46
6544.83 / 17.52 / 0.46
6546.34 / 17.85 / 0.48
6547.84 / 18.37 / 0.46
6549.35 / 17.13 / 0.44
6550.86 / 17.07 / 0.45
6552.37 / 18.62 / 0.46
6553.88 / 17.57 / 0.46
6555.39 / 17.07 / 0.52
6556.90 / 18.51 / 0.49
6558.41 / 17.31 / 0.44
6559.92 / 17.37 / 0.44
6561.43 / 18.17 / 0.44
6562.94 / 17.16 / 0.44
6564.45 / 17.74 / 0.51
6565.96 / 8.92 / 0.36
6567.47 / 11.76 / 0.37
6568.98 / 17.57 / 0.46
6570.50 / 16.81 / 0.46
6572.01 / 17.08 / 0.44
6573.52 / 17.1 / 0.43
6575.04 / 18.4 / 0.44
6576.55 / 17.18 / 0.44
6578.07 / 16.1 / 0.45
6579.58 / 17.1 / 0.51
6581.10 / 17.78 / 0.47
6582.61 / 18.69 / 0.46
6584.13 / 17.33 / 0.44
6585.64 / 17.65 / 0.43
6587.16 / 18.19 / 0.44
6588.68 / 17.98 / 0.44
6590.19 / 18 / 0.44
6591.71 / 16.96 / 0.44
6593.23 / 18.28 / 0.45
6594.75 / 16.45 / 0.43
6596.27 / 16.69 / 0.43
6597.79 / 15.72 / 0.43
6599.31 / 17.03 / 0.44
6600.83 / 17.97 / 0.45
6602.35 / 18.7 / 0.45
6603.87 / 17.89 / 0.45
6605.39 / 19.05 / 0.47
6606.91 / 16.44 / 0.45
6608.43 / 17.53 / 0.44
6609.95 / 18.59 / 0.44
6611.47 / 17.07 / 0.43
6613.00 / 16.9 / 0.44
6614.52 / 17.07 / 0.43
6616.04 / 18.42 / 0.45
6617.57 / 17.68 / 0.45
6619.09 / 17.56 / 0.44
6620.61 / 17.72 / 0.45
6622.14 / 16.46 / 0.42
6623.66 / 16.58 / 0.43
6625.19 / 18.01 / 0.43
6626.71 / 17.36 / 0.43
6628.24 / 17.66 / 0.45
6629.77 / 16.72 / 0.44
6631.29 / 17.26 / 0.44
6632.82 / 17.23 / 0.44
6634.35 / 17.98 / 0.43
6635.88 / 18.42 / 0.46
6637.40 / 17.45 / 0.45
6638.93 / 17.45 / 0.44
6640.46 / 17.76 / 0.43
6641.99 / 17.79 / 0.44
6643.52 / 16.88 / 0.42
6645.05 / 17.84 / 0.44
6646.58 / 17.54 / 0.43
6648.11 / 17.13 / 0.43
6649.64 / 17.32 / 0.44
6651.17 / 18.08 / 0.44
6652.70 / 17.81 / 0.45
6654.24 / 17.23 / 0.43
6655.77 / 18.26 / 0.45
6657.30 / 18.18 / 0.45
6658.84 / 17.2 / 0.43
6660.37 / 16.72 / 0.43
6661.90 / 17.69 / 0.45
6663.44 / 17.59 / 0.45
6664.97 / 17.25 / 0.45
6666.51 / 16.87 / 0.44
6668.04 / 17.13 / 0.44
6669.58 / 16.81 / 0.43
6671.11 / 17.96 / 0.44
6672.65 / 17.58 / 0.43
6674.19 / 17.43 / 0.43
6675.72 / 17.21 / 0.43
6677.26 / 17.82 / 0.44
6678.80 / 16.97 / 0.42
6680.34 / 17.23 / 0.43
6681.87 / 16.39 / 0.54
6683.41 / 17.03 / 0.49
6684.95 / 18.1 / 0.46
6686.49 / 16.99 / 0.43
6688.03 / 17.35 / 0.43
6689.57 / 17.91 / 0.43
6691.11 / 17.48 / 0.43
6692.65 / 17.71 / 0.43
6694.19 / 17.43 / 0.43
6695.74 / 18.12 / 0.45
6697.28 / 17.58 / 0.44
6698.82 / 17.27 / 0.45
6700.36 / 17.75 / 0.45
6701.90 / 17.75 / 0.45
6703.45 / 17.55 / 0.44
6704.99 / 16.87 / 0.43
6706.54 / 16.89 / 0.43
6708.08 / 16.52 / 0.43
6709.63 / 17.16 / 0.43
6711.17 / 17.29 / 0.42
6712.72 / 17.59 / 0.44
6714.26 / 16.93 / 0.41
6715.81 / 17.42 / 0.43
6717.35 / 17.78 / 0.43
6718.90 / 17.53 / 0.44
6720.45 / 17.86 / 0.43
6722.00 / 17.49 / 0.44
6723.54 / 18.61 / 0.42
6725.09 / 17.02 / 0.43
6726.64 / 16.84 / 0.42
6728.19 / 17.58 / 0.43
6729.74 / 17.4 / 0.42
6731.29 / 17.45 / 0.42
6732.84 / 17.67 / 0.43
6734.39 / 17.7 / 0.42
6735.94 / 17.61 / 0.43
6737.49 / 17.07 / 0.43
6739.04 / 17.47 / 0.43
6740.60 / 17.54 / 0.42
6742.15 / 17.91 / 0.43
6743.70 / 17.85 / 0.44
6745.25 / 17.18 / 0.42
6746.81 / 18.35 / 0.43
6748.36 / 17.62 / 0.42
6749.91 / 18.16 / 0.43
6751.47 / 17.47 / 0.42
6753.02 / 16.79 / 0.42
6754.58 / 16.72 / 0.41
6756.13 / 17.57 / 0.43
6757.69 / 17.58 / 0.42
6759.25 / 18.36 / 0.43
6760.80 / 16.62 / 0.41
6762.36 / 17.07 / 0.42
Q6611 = -0.8 angstrom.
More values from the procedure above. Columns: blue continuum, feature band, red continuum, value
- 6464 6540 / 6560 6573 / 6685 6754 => 1.2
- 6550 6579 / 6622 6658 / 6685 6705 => -0.7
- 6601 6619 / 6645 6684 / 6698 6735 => 0.4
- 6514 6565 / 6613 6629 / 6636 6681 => 0.1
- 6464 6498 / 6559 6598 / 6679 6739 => 1.4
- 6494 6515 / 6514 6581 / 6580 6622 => 0.0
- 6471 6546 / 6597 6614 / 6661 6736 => -0.1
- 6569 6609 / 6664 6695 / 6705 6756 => 0.2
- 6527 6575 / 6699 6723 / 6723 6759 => 0.1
